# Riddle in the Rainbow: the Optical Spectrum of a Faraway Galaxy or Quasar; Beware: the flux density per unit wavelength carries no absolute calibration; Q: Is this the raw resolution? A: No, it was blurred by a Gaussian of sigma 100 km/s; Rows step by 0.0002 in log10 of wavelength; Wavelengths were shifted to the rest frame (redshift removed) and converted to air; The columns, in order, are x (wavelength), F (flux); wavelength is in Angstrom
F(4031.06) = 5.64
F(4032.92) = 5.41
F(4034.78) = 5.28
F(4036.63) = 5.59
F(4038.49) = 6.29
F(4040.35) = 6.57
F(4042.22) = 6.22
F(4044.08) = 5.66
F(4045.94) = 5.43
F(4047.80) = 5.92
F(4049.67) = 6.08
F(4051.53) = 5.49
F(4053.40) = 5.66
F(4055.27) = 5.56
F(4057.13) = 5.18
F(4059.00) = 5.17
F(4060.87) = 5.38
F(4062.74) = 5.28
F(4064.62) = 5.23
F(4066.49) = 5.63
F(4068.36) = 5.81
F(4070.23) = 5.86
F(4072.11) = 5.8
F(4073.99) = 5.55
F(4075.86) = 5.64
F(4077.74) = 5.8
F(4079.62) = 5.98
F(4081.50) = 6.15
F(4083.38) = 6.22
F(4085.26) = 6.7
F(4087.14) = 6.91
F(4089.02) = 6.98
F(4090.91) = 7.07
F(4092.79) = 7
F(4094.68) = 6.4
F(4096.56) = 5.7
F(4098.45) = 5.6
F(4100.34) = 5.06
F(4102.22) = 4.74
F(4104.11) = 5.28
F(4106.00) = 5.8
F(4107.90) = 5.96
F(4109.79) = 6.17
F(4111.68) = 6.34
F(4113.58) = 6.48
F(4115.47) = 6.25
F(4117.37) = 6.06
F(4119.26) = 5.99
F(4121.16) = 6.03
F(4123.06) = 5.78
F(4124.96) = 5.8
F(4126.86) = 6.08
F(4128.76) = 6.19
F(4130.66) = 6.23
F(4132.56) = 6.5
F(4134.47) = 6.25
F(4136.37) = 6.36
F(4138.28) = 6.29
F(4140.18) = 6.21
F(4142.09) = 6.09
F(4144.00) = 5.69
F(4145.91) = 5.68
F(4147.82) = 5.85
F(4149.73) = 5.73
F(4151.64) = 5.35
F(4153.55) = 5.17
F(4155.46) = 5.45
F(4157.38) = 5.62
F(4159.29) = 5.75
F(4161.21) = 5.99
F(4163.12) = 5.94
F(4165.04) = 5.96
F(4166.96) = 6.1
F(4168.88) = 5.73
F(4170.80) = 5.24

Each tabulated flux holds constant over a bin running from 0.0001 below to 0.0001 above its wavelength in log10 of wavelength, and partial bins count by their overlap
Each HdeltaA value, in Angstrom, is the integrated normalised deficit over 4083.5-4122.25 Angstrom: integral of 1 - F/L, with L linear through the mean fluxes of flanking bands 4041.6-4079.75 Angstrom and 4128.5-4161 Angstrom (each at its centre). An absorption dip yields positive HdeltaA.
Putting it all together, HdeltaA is -2.5 Angstrom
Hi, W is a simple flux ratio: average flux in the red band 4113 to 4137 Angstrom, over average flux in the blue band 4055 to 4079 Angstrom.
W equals 1.11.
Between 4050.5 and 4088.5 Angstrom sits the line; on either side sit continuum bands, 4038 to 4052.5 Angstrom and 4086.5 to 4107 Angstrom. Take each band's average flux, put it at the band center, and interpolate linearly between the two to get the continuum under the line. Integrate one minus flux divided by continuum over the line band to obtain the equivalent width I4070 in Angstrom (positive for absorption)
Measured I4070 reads 1.4 Angstrom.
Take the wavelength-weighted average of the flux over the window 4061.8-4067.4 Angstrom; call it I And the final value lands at 5.37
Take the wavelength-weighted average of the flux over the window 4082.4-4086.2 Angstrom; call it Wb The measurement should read 6.46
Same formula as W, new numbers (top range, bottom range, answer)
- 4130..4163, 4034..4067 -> 1.04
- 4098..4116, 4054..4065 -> 1.08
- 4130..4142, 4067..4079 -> 1.10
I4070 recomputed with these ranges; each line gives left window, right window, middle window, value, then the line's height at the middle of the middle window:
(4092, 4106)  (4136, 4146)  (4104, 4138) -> -1.33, 5.88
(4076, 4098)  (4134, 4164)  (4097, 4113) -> 1.51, 6.23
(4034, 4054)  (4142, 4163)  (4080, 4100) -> -2.25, 5.77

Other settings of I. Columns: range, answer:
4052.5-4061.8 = 5.39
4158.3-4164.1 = 5.9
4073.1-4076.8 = 5.6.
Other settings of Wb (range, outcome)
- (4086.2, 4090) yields 6.94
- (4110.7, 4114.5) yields 6.4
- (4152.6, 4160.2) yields 5.5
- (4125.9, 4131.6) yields 6.17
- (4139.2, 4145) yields 6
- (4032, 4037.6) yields 5.44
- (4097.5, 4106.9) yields 5.3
